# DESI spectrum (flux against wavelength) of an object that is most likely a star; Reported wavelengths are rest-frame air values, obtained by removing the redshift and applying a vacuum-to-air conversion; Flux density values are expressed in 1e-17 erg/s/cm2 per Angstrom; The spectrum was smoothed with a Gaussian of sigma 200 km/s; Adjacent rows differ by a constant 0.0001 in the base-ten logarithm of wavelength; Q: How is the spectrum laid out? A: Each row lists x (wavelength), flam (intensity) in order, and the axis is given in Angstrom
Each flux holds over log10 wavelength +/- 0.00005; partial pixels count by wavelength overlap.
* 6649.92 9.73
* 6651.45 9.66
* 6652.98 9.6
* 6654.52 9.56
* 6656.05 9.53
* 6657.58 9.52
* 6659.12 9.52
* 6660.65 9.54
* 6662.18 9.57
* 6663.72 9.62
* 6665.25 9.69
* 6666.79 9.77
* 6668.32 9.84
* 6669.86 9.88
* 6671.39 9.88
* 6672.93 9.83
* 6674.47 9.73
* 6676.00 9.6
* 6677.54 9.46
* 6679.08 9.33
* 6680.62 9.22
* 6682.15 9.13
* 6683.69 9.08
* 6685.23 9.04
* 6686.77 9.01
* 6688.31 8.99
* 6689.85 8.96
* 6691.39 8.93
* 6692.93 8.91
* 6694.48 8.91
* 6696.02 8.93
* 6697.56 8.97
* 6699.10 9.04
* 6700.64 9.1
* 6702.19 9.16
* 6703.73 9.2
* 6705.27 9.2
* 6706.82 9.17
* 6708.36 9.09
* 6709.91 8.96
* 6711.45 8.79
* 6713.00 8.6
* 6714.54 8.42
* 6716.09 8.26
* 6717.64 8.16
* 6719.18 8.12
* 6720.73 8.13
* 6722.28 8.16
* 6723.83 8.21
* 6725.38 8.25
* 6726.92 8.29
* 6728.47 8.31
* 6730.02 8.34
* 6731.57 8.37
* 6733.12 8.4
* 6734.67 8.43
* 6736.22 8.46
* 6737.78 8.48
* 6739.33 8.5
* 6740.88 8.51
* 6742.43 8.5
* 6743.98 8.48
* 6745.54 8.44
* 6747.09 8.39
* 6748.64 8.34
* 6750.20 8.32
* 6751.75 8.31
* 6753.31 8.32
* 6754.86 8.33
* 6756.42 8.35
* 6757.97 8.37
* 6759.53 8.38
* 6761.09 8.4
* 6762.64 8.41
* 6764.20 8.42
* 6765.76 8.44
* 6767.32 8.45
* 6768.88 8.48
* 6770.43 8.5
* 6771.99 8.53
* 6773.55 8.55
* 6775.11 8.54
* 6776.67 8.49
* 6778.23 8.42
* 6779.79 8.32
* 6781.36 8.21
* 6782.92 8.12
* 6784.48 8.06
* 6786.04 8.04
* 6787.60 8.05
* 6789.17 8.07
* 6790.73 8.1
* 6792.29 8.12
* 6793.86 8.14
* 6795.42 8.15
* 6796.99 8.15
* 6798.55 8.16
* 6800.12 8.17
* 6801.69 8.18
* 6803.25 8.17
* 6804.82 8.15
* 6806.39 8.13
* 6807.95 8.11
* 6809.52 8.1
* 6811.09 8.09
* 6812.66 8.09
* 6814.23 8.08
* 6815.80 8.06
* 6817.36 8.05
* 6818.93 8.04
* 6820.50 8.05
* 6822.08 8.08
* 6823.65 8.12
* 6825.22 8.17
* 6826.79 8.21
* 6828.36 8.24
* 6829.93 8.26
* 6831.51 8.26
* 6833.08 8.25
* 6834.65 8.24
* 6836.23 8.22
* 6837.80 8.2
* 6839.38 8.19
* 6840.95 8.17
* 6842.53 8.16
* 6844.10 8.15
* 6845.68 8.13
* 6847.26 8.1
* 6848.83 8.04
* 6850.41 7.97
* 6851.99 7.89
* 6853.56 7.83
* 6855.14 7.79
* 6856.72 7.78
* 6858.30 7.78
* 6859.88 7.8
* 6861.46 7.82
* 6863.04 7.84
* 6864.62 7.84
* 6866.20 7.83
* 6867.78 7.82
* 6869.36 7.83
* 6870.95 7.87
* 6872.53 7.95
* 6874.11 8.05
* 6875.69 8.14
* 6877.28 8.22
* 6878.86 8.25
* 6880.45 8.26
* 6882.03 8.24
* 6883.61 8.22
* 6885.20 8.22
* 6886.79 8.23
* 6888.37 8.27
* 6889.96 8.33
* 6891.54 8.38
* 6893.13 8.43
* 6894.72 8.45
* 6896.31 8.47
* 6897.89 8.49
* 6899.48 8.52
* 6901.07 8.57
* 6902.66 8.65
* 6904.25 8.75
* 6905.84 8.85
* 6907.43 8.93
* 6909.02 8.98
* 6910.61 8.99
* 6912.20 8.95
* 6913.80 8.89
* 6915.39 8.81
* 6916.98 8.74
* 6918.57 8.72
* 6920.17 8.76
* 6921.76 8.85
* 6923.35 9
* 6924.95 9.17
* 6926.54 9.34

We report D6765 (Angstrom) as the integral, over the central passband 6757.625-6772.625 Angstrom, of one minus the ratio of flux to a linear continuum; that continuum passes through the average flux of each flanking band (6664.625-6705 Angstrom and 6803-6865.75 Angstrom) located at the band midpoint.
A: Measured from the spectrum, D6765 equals 0.3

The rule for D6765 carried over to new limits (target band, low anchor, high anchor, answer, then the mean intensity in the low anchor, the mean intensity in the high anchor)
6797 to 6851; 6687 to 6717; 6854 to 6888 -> 0.70 Angstrom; 8.92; 7.99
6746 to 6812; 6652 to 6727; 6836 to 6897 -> 2.40 Angstrom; 9.11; 8.08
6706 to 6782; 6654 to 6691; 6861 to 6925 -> 5.80 Angstrom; 9.47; 8.42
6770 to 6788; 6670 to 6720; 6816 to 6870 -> 0.32 Angstrom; 9.05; 8.04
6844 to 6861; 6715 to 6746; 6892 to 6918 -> 1.34 Angstrom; 8.34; 8.71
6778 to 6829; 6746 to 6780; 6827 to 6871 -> 0.60 Angstrom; 8.42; 8.01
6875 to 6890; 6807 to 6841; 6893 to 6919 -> 0.57 Angstrom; 8.15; 8.73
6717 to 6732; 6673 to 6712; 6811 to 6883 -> 1.14 Angstrom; 9.13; 8.05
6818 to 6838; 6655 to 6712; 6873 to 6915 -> 1.29 Angstrom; 9.3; 8.49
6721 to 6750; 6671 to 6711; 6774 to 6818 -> 1.23 Angstrom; 9.18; 8.16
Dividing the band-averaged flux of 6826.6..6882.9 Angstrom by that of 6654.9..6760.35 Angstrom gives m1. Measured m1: 0.91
